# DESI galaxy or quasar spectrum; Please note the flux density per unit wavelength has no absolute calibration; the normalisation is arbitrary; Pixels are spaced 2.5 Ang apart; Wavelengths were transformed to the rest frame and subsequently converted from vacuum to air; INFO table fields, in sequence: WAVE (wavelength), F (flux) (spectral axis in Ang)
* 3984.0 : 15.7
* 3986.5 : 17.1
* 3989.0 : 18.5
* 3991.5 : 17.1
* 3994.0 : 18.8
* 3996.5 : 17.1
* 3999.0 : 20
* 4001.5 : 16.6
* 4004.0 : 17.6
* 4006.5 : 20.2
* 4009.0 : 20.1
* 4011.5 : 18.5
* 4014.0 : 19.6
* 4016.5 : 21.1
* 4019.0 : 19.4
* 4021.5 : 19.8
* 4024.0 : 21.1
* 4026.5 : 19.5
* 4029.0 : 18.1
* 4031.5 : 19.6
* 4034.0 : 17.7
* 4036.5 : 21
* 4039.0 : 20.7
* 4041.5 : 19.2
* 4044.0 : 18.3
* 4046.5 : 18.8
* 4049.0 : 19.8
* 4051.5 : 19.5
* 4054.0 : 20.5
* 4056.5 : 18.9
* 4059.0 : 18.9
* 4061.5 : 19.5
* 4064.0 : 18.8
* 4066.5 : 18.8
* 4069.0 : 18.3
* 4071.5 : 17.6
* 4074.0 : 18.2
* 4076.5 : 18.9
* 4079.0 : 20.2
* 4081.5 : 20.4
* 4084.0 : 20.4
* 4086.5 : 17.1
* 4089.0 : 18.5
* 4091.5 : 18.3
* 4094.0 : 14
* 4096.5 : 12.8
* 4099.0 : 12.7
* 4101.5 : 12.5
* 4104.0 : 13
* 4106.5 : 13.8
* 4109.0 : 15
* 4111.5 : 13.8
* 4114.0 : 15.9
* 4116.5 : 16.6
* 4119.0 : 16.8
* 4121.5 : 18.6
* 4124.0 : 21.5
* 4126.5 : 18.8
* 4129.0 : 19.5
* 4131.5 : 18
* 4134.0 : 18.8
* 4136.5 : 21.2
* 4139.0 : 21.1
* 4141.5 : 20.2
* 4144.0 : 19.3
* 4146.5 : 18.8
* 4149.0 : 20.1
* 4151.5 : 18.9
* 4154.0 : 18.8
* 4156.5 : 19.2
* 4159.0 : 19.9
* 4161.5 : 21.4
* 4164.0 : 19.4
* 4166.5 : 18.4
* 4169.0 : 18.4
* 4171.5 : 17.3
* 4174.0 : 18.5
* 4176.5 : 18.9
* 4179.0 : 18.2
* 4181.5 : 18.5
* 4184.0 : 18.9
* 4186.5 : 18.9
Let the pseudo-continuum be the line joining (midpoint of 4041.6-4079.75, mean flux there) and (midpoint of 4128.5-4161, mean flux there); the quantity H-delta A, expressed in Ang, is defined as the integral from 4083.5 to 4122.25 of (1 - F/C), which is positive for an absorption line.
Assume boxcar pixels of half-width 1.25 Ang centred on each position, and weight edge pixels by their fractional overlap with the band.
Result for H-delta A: 7.6 Ang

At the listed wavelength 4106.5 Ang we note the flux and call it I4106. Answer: 13.8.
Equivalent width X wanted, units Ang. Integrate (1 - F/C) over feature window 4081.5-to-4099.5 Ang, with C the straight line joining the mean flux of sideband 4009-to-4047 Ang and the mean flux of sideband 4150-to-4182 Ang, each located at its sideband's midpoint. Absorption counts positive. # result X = 2.4 Ang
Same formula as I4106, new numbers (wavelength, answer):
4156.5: 19.2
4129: 19.5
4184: 18.9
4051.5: 19.5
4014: 19.6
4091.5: 18.3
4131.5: 18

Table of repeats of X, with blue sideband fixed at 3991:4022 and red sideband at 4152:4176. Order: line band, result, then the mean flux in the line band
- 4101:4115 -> 3.6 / 14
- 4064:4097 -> 1.5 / 18.1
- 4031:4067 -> -0.7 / 19.3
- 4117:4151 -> -0.6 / 19.4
